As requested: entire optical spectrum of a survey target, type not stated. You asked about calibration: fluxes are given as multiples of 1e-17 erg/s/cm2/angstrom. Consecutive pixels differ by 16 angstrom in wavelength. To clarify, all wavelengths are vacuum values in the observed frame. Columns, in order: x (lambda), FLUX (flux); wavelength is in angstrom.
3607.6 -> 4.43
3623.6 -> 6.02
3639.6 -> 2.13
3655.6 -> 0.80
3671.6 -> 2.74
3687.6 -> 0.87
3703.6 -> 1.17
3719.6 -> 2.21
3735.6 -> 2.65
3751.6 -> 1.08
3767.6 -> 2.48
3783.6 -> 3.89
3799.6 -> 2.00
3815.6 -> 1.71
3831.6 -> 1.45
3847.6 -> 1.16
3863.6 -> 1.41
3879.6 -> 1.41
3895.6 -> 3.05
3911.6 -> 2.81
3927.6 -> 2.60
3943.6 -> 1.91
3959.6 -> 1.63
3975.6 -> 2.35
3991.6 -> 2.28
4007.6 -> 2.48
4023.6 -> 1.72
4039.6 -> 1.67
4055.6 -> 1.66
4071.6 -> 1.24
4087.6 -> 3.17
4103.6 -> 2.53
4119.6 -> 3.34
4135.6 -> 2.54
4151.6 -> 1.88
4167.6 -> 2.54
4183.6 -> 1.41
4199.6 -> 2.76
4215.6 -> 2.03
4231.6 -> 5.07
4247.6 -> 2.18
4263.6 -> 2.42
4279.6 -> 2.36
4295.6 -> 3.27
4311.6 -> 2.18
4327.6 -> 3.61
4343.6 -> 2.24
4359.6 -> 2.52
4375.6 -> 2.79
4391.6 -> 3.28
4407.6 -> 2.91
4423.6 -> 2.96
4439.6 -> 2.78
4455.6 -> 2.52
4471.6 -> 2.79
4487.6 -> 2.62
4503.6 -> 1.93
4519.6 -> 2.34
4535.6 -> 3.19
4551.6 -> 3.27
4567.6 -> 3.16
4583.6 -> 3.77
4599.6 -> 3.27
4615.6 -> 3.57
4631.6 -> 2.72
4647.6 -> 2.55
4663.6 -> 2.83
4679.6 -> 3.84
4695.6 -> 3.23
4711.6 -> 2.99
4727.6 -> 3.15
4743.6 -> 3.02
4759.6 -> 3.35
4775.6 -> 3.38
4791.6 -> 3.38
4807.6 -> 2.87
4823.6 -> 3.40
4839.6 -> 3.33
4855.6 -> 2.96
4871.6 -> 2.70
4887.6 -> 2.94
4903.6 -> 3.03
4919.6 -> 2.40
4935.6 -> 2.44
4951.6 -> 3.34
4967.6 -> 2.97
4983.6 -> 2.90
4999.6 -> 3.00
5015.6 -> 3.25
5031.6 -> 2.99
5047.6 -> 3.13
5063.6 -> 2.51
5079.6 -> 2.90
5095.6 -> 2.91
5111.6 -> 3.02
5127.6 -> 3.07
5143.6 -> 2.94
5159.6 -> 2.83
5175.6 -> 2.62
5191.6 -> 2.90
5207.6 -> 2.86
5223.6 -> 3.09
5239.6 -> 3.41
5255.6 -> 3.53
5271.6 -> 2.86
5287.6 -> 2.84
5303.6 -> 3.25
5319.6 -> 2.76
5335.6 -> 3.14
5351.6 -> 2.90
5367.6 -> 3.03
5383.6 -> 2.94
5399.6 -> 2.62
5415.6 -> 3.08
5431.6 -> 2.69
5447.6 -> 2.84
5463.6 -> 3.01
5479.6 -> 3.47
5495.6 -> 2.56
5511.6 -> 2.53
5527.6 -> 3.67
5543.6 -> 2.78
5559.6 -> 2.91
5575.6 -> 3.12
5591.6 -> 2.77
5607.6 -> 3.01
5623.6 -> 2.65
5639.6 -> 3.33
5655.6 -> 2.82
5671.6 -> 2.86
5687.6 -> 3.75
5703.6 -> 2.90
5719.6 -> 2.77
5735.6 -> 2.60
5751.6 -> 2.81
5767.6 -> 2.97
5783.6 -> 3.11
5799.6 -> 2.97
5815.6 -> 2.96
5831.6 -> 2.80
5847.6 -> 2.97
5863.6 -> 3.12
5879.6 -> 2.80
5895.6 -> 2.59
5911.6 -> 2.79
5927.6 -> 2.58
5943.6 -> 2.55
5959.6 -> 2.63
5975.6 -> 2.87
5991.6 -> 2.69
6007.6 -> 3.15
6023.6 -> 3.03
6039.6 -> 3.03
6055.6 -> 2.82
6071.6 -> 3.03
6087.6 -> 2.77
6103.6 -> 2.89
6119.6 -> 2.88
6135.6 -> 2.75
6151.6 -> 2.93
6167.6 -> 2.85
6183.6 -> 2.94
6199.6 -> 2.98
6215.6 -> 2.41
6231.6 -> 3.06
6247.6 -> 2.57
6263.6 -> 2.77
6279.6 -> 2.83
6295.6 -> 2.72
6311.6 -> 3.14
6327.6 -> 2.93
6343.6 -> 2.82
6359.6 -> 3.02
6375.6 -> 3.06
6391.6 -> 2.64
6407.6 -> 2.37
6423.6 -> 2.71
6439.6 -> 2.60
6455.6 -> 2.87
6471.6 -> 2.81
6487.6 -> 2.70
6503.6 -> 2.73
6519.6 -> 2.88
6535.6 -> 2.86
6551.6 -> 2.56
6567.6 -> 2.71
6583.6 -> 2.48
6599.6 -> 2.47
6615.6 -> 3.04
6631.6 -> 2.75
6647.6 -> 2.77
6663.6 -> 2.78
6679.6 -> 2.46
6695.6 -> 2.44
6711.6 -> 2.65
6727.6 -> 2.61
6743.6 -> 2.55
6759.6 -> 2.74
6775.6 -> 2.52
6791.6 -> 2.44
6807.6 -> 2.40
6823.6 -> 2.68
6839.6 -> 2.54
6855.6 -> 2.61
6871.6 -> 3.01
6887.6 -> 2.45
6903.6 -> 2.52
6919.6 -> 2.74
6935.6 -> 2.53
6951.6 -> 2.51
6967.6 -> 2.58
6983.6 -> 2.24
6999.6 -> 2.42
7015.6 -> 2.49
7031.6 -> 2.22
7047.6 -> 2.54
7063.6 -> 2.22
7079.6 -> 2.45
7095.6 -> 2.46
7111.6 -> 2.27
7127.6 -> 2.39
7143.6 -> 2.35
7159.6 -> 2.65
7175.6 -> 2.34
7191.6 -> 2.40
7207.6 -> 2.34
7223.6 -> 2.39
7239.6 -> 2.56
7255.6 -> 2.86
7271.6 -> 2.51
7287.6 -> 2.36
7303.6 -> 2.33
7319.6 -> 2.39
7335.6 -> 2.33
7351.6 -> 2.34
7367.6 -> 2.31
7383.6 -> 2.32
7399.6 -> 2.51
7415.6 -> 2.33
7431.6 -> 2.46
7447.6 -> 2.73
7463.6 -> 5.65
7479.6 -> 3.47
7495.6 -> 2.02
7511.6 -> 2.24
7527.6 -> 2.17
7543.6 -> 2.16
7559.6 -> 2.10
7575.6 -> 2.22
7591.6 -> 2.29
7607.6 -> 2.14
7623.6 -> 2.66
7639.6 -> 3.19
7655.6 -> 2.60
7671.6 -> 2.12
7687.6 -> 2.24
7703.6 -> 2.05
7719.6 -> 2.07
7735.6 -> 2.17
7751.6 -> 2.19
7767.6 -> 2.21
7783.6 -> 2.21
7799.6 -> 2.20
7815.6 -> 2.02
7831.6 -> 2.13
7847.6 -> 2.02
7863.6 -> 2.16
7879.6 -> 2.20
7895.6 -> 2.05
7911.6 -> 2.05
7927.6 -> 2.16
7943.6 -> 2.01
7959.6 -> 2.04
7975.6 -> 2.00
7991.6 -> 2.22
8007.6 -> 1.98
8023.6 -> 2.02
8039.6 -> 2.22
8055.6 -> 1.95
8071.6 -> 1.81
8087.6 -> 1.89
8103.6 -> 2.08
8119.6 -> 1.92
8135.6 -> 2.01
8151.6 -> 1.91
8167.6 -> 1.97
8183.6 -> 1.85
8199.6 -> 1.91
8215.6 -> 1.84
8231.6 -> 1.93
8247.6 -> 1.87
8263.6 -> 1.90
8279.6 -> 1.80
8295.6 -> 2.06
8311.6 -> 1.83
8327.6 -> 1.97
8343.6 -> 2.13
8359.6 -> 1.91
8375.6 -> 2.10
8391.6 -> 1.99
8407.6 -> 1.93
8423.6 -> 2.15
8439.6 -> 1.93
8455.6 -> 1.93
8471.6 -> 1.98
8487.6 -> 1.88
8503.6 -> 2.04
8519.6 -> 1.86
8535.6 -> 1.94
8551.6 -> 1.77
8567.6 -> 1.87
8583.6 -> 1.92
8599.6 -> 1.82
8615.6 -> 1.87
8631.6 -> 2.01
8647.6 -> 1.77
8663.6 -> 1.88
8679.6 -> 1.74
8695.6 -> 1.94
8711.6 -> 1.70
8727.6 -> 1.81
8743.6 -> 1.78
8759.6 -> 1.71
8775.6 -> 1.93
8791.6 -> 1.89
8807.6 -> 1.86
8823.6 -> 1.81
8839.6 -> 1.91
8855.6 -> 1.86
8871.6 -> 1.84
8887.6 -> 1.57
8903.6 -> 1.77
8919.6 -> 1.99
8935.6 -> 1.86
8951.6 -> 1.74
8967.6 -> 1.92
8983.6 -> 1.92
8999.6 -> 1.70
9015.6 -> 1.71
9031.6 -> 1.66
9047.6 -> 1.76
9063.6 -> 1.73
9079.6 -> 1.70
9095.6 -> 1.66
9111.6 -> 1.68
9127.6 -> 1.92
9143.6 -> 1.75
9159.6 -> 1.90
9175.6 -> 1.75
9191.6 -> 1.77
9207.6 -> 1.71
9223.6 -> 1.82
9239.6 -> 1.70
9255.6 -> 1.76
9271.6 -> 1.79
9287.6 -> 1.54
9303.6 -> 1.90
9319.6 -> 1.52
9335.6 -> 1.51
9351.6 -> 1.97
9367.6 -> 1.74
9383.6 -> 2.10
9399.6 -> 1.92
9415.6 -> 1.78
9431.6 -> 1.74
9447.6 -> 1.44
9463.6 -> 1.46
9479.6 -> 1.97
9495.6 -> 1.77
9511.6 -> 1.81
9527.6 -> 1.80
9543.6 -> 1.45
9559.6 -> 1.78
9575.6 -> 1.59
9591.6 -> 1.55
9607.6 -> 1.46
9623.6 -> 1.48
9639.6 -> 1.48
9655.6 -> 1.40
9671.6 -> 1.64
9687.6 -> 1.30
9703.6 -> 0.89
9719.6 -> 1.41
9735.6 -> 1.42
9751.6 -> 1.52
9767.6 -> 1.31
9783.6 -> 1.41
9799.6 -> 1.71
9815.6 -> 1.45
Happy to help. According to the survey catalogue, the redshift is 0.14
